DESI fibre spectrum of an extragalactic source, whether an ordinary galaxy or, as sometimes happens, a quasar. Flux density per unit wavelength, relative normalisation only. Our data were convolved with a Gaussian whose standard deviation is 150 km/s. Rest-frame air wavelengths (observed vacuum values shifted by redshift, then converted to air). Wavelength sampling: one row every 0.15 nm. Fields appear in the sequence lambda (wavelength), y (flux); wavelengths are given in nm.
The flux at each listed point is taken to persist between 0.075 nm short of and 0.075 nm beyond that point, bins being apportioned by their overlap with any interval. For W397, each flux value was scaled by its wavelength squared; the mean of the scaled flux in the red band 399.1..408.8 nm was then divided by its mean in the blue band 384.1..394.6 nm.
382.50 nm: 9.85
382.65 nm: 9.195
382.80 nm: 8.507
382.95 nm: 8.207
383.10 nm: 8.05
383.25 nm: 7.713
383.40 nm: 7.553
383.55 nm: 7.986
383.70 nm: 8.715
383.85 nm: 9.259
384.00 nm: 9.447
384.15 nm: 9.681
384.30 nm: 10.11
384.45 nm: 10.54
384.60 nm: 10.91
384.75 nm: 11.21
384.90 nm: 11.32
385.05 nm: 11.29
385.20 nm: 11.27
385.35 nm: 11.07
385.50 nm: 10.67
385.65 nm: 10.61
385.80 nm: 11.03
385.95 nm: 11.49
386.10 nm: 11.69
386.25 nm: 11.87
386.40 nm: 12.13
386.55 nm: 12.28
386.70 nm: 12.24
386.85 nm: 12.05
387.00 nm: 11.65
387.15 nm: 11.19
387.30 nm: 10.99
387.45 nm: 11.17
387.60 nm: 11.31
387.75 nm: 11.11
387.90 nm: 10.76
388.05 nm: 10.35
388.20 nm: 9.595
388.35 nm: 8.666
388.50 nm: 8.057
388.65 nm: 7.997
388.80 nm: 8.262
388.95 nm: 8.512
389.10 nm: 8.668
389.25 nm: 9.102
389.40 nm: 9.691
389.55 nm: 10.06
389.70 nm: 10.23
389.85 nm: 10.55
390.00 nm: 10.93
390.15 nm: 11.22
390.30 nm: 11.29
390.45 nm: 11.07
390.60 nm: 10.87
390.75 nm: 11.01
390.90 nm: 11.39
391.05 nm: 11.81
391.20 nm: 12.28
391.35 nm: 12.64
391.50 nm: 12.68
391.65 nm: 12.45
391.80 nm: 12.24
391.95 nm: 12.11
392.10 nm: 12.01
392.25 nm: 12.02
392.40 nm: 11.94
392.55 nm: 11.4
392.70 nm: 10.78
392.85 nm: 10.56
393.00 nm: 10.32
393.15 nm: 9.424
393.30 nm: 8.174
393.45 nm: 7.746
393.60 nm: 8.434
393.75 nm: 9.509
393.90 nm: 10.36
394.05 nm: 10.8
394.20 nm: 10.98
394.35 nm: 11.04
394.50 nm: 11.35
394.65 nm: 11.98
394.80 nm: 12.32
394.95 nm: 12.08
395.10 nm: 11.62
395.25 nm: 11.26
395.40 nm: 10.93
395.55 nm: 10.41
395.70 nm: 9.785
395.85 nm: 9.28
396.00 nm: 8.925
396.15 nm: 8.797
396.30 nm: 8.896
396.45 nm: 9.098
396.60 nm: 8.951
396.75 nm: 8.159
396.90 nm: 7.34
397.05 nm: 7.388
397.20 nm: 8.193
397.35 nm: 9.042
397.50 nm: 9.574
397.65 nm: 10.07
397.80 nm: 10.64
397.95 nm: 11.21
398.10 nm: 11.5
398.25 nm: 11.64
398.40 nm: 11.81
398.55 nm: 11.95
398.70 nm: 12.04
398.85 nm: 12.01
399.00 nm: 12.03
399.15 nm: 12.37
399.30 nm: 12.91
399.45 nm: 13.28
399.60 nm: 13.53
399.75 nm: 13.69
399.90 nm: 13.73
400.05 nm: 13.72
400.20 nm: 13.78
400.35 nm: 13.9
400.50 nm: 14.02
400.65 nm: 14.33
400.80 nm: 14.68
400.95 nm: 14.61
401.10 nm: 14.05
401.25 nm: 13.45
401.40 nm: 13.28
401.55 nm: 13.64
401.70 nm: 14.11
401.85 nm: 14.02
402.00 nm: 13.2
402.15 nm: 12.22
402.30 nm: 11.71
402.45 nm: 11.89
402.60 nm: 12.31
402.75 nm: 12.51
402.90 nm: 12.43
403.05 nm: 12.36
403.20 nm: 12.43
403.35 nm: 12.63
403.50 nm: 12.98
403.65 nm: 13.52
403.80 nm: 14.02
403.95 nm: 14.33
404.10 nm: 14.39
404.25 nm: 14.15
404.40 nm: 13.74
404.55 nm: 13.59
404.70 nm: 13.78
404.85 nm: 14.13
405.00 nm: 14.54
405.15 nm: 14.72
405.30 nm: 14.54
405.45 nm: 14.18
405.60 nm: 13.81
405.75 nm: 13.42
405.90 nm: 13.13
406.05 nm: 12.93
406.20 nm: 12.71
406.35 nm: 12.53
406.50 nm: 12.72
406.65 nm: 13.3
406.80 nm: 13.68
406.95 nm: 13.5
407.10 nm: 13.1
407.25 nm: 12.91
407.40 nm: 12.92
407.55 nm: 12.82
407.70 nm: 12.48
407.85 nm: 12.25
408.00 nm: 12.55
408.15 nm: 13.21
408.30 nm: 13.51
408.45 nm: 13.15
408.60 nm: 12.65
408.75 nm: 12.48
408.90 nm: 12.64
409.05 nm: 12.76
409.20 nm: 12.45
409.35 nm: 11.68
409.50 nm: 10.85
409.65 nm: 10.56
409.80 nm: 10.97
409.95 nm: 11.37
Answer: 1.34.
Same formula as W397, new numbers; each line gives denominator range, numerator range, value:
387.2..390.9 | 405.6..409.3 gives 1.40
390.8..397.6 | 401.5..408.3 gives 1.34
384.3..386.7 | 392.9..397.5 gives 0.91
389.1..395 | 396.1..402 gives 1.13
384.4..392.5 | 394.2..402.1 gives 1.12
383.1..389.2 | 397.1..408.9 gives 1.37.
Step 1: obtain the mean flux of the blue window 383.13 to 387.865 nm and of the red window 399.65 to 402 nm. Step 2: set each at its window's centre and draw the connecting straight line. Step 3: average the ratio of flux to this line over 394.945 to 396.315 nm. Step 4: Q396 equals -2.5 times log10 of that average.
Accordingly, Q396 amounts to 0.25 mag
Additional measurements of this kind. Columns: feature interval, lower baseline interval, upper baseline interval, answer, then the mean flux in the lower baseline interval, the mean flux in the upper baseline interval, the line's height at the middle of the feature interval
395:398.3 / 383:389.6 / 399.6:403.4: 0.26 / 10.2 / 13.3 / 12.3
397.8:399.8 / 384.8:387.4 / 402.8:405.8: 0.07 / 11.5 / 13.7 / 13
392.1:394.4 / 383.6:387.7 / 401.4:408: 0.16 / 11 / 13.3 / 11.9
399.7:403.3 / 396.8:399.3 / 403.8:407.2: -0.12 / 10.6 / 13.7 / 12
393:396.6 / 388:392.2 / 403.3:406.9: 0.14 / 10.6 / 13.7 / 11.5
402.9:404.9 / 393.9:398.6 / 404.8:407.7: -0.07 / 10.2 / 13.4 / 12.7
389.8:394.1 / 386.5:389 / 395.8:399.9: -0.05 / 10.4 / 10.6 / 10.5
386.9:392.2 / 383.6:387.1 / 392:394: -0.01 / 11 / 10.2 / 10.6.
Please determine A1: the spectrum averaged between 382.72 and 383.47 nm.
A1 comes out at 8.02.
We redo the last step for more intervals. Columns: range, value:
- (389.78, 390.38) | 11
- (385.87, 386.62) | 11.9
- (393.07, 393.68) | 8.47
